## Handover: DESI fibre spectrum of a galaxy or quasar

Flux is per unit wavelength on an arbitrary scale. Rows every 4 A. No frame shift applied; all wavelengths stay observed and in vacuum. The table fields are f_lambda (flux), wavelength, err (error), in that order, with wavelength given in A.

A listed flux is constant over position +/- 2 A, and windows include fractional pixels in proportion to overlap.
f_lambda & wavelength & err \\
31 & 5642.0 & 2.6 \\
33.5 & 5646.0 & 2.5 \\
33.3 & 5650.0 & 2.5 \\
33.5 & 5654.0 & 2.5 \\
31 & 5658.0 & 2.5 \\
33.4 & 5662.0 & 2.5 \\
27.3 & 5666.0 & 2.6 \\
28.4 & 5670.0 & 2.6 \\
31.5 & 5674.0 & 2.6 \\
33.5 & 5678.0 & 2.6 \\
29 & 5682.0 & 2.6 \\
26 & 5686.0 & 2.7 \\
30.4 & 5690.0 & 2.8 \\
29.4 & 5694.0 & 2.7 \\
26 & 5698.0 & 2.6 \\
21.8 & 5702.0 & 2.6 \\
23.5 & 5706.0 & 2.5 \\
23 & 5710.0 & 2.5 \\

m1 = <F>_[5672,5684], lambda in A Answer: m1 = 31.3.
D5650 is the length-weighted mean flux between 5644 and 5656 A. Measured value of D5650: 33.4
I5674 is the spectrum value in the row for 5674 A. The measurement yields 31.5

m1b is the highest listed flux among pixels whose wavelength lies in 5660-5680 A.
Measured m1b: 33.5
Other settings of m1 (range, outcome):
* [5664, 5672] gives 27.9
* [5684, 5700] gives 27.9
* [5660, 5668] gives 30.4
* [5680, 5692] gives 28.5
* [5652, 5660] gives 32.2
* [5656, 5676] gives 30.3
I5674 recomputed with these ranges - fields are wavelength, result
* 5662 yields 33.4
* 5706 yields 23.5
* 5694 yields 29.4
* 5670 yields 28.4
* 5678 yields 33.5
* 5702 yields 21.8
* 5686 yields 26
